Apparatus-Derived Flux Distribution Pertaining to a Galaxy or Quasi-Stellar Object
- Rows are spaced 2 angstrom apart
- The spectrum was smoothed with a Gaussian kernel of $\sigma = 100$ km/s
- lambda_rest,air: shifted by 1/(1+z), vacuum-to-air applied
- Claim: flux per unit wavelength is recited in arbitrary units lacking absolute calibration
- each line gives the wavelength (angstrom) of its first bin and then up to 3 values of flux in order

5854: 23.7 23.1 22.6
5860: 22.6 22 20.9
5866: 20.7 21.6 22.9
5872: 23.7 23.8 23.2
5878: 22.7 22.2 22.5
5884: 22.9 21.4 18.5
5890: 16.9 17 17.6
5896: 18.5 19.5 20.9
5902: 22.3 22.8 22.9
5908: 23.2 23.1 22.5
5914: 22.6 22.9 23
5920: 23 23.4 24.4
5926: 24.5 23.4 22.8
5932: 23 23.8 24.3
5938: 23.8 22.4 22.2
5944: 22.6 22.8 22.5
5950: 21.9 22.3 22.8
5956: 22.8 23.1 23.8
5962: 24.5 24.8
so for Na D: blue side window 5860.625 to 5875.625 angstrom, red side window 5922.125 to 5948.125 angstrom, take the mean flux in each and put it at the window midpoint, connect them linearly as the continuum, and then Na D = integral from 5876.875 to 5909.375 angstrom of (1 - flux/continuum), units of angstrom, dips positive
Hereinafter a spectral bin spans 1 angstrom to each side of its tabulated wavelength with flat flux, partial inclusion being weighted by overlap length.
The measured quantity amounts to 2.7 angstrom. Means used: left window 22.3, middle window 20.8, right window 23.3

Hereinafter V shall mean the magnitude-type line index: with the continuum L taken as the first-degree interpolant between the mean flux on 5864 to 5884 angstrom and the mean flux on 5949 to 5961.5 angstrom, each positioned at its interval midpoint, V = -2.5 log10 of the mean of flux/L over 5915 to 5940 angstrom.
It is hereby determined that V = -0.03 mag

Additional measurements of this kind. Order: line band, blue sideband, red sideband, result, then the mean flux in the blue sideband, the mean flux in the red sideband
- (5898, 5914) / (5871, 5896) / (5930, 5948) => -0.03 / 20.9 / 23.1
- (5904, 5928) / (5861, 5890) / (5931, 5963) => -0.03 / 21.9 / 23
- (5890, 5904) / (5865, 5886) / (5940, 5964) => 0.17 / 22.6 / 22.9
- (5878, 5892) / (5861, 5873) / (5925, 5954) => 0.08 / 22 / 23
